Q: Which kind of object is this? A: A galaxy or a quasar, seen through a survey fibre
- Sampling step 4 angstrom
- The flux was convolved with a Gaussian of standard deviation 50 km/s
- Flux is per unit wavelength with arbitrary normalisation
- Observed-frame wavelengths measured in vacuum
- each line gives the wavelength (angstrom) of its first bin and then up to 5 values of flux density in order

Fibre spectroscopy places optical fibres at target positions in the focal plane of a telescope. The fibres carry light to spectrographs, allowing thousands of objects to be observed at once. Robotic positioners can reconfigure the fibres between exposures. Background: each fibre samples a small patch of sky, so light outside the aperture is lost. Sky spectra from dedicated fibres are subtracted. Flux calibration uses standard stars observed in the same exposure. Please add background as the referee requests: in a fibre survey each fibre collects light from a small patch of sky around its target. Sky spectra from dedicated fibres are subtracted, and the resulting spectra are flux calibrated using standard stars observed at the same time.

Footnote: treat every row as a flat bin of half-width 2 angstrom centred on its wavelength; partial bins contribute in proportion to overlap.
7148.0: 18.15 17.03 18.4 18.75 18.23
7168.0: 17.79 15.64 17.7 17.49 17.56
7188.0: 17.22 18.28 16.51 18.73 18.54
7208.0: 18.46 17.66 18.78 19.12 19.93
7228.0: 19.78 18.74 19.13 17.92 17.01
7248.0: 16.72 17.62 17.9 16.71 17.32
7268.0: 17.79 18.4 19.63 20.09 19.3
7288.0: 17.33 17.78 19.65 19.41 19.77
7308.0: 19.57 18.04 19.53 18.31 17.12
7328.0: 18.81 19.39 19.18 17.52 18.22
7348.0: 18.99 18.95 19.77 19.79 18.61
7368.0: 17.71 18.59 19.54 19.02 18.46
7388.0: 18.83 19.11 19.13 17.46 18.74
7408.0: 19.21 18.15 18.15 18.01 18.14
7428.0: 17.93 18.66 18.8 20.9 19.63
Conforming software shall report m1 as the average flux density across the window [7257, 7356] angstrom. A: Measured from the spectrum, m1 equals 18.6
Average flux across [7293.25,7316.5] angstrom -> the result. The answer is 19.3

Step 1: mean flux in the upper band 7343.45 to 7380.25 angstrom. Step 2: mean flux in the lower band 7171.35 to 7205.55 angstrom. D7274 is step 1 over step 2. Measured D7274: 1.08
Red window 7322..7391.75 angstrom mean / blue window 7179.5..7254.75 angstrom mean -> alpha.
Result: 1.0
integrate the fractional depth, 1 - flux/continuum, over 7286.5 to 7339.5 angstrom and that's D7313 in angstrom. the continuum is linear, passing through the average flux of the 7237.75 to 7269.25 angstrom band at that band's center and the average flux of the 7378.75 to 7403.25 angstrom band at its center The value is -2.4 angstrom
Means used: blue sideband 17.4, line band 18.7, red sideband 18.7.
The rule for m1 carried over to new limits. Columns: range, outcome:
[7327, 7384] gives 18.9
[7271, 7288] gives 19.2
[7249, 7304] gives 18.4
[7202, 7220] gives 18.4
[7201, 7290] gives 18.4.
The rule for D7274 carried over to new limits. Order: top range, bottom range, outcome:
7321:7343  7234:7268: 1.05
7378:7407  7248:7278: 1.05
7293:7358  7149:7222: 1.06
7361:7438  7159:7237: 1.02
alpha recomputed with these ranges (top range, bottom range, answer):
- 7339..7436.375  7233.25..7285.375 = 1.03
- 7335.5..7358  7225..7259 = 1.03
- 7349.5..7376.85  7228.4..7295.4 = 1.04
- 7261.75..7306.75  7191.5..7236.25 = 1.01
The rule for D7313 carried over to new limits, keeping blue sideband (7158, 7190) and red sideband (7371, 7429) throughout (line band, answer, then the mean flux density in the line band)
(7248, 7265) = 0.58 angstrom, 17.3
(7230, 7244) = -0.42 angstrom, 18.4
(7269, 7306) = -1.93 angstrom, 19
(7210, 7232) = -1.56 angstrom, 19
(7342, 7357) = -0.48 angstrom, 18.9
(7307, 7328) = -0.34 angstrom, 18.5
